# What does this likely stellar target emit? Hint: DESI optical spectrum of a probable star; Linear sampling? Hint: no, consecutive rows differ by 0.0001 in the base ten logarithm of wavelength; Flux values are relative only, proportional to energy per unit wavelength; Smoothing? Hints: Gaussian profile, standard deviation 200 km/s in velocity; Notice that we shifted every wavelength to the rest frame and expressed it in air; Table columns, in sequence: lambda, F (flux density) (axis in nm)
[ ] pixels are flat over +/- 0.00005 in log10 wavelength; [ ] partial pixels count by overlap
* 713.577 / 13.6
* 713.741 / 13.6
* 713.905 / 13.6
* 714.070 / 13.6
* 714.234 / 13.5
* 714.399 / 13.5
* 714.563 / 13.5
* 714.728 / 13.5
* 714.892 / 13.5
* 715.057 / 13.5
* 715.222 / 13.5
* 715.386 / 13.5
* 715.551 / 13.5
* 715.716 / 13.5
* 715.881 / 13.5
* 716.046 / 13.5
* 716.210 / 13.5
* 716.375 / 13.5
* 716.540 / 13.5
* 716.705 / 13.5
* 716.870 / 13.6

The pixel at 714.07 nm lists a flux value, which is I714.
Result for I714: 13.6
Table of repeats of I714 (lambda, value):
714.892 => 13.5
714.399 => 13.5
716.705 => 13.5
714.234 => 13.5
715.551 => 13.5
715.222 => 13.5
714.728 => 13.5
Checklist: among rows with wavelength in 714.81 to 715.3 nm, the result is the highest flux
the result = 13.5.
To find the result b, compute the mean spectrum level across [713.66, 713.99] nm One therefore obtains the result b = 13.6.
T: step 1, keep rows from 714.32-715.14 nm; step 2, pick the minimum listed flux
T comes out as 13.5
